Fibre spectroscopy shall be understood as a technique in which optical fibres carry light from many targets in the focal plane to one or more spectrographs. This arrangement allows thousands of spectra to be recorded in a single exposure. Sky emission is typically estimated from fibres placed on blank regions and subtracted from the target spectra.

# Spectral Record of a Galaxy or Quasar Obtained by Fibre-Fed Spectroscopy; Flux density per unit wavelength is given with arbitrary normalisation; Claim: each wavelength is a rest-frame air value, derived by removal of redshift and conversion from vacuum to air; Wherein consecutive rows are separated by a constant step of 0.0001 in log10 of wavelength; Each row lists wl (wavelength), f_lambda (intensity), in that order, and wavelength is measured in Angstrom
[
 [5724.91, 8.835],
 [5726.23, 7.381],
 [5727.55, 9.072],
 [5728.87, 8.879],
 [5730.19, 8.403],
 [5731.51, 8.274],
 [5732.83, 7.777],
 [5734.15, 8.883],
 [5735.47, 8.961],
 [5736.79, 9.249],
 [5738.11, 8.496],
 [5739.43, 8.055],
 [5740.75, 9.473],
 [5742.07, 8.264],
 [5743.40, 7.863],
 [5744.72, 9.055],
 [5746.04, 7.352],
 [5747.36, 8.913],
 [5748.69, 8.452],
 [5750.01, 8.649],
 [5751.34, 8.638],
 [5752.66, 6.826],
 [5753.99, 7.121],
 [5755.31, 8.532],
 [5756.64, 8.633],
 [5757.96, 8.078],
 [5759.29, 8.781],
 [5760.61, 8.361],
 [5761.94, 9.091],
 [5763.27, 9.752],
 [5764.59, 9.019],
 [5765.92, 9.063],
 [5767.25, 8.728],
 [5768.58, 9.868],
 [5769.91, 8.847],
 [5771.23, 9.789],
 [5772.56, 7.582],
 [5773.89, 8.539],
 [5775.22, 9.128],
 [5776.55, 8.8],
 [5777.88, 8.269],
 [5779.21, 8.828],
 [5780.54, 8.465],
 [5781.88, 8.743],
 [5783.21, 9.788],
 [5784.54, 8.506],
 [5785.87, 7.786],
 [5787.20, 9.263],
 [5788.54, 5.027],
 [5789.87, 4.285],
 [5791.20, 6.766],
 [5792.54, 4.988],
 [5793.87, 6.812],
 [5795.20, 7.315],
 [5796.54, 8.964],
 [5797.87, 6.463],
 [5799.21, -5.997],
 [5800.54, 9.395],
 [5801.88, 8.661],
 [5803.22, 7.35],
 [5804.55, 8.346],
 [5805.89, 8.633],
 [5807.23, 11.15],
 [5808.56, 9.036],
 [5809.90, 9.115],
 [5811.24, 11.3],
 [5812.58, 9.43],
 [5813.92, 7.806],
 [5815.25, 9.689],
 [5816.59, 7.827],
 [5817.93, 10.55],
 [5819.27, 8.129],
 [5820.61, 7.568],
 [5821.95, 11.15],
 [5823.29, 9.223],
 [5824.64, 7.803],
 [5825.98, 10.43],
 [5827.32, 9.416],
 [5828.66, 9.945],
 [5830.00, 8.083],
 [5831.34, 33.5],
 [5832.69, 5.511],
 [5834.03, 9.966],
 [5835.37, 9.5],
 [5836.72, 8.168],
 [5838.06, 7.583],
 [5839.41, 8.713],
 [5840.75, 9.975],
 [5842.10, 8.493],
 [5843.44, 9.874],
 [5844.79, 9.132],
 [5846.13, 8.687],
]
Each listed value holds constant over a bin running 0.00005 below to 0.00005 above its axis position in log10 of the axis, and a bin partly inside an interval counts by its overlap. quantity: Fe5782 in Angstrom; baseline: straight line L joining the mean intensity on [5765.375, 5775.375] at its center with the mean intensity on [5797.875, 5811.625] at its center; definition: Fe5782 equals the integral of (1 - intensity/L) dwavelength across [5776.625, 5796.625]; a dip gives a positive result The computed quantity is 1.74 Angstrom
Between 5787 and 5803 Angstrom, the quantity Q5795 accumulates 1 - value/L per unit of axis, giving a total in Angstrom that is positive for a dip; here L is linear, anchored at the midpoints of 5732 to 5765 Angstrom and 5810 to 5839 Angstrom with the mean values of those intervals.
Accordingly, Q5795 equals 6.0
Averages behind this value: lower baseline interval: 8.49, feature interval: 5.93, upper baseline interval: 10.1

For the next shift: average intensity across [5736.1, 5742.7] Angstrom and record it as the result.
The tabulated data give 8.72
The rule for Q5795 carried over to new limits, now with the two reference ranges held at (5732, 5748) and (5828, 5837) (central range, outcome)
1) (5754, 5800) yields 9.9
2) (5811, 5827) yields 3.5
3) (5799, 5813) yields 3.7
